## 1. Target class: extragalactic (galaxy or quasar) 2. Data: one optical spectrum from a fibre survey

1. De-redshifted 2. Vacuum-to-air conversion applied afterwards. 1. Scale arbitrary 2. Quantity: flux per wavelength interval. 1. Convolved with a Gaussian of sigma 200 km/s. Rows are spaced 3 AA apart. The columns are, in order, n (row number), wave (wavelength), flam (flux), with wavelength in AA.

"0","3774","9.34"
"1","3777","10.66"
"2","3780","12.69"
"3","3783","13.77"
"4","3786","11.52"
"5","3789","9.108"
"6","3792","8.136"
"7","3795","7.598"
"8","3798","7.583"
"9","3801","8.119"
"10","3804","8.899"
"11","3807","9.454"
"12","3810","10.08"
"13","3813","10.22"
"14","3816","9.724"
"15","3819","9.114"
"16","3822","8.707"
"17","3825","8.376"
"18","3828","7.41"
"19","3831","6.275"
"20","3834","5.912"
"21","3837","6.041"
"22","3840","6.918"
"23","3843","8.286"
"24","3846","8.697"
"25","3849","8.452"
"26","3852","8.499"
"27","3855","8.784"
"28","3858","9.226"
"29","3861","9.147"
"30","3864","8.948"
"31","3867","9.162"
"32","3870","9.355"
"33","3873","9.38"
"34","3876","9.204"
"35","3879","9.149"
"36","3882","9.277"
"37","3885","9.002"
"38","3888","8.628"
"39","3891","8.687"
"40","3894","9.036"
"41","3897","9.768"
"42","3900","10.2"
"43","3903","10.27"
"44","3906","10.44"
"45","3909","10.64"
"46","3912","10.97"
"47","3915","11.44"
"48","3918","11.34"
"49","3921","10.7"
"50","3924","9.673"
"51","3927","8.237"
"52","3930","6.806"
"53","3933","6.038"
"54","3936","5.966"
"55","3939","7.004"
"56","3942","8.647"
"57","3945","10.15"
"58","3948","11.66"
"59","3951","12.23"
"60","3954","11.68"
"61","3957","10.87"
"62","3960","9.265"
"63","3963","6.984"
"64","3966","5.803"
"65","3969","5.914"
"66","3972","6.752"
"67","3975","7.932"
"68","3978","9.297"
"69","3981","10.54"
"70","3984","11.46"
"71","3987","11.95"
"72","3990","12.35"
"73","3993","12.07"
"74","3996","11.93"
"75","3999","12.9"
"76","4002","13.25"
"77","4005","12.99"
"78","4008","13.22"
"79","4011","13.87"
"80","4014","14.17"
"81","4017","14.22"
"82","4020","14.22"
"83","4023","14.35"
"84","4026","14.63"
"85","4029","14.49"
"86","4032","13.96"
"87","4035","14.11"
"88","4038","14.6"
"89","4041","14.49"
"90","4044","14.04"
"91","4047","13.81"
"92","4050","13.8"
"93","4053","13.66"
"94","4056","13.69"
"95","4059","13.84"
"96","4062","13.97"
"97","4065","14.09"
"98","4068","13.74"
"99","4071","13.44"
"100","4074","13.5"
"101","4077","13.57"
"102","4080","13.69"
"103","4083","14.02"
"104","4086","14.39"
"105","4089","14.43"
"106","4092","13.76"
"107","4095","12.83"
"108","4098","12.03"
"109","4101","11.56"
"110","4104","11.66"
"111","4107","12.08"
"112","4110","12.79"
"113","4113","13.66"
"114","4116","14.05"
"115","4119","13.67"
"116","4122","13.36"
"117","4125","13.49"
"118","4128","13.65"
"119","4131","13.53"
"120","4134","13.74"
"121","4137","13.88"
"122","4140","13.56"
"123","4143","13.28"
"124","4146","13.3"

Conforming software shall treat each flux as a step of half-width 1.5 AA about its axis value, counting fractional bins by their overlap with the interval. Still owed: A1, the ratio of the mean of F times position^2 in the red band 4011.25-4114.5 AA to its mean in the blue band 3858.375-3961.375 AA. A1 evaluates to 1.55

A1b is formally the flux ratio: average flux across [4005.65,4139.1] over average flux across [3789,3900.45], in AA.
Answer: 1.58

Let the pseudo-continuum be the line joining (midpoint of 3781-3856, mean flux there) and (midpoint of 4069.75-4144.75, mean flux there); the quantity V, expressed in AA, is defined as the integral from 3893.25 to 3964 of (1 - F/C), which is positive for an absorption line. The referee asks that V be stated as 5.5 AA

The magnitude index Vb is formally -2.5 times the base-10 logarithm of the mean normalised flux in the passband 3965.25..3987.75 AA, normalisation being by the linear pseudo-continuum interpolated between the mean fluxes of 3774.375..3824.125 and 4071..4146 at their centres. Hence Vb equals 0.332 mag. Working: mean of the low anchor 9.69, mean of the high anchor 13.3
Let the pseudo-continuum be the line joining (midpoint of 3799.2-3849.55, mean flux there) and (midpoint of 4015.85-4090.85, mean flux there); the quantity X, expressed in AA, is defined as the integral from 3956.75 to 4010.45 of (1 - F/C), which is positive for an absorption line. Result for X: 8.65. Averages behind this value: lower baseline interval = 8.27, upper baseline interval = 14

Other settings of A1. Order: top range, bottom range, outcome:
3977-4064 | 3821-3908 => 1.66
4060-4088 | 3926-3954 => 1.70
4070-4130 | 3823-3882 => 1.81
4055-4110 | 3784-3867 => 1.78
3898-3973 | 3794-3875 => 1.14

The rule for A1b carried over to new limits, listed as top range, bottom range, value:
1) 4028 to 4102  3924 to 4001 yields 1.46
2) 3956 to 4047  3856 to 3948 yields 1.29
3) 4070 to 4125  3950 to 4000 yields 1.33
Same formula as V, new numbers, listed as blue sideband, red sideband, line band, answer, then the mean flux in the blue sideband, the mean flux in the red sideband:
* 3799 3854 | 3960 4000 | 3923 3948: 3.3 AA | 8.29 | 9.63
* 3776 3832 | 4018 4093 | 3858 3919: 7.0 AA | 9.35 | 14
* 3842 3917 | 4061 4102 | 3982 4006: -1.2 AA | 9.41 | 13.5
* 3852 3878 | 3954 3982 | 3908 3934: -2.7 AA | 9.11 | 8.3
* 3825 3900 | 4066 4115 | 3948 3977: 4.8 AA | 8.5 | 13.2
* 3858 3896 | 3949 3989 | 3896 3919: -3.6 AA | 9.1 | 9.35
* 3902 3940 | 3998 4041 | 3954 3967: 2.8 AA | 9.21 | 14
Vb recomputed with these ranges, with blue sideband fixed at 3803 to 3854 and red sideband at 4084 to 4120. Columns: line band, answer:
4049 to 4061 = -0.125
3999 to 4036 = -0.197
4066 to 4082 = -0.085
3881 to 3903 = 0.013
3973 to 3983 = 0.181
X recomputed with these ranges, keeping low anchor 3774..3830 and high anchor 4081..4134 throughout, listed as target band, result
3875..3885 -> 1.2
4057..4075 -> -1.5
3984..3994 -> -0.2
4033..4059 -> -3.2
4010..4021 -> -1.8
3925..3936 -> 4.0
